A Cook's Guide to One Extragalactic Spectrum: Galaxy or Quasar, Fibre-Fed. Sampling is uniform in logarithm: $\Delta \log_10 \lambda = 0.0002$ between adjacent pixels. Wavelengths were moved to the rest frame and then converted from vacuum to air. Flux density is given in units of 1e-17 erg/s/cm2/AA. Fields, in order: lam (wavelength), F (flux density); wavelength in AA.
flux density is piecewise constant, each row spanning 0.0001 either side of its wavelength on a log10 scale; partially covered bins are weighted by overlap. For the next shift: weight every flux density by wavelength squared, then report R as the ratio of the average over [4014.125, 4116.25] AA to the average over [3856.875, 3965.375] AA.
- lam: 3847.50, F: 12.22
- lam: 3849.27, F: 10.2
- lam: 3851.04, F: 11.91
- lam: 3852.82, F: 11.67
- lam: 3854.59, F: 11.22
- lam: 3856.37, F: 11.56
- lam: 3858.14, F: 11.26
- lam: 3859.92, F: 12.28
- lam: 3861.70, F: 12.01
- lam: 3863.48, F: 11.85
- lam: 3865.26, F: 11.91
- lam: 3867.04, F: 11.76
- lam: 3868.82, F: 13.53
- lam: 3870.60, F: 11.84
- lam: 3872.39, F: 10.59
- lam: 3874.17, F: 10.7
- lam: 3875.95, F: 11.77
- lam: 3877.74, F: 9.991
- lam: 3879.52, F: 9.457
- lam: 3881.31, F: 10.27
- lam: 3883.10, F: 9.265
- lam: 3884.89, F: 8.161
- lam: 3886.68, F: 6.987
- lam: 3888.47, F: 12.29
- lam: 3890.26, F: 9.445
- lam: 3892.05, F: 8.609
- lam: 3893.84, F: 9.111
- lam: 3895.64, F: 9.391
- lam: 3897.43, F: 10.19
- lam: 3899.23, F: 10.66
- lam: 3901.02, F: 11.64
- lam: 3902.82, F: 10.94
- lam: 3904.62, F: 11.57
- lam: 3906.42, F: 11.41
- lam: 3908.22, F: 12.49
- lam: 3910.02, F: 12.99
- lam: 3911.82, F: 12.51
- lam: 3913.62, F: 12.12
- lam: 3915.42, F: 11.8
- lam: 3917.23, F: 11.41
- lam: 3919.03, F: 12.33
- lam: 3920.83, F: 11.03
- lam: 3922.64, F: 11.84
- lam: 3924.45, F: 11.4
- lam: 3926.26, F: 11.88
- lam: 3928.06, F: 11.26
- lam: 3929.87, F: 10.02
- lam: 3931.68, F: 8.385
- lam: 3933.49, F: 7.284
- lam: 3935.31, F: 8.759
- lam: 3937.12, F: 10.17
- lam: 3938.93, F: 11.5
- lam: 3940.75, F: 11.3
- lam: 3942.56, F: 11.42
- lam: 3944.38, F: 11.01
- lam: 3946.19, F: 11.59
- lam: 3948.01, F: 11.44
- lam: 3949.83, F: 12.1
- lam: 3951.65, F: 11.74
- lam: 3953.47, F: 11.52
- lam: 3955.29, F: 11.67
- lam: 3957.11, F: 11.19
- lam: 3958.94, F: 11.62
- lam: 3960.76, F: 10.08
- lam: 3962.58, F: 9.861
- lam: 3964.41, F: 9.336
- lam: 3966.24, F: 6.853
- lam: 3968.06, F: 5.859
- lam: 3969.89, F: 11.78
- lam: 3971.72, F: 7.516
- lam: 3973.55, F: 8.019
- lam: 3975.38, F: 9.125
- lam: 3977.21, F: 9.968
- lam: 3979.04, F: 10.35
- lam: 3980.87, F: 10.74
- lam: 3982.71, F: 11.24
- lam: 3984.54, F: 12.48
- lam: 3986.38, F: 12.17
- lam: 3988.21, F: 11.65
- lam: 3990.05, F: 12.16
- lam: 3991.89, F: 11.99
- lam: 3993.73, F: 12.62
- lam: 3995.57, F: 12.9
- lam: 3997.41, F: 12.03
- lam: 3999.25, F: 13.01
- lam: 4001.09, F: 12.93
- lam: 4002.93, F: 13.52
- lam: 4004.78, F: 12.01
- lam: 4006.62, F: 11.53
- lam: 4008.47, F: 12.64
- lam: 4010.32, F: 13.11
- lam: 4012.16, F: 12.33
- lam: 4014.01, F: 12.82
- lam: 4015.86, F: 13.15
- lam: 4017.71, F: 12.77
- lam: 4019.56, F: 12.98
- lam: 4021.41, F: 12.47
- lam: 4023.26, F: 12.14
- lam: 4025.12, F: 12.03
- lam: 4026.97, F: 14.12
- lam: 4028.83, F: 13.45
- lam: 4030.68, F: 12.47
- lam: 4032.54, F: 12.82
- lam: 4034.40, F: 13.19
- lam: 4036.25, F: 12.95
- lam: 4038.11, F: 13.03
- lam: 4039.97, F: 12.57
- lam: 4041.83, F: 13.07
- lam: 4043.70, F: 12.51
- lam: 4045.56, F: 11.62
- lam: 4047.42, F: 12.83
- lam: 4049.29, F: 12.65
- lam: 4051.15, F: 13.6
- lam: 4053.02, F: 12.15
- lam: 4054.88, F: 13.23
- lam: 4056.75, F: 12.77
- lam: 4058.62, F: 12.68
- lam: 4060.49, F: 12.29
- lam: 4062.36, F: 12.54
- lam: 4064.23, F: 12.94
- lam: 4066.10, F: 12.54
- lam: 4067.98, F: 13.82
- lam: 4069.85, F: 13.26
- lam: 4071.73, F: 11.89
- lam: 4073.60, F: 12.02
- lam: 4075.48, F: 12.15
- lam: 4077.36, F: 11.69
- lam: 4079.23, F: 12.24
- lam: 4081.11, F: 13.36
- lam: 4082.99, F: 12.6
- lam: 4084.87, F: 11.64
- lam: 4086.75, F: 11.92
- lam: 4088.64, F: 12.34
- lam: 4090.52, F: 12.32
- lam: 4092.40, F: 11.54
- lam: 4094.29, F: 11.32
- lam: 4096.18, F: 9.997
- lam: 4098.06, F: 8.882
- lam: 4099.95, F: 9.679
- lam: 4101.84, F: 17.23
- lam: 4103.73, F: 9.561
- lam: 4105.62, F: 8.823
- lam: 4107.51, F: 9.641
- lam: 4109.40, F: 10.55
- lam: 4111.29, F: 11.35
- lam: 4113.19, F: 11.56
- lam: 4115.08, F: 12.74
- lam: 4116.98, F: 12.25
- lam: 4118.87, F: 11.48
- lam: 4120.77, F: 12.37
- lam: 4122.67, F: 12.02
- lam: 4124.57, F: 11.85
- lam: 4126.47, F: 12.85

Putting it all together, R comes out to 1.2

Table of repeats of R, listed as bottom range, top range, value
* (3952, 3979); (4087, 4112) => 1.22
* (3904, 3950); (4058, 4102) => 1.17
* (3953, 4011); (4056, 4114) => 1.13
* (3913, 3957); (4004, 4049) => 1.20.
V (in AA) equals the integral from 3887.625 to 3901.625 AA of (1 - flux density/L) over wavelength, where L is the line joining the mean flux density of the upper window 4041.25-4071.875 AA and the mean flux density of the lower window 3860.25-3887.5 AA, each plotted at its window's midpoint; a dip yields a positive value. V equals 1.0 AA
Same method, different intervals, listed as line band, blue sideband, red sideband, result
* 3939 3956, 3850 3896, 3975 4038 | 0.14 AA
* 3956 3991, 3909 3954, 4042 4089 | 4.46 AA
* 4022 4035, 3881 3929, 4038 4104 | -1.02 AA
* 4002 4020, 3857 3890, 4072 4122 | -2.18 AA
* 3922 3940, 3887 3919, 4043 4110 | 1.57 AA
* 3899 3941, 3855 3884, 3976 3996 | 1.04 AA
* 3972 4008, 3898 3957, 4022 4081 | 1.28 AA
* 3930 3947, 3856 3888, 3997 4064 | 2.19 AA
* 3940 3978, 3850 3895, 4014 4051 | 5.18 AA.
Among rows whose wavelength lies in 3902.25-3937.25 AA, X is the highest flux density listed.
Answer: 12.99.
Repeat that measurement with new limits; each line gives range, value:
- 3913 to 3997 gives 12.9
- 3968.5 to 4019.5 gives 13.52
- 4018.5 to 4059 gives 14.12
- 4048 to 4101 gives 13.82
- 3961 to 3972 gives 11.78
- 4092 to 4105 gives 17.23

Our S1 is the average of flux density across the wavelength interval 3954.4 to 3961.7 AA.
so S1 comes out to 11.1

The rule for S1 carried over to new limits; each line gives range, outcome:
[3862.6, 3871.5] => 12.2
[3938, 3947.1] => 11.4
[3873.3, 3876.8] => 11.2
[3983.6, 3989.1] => 12.1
